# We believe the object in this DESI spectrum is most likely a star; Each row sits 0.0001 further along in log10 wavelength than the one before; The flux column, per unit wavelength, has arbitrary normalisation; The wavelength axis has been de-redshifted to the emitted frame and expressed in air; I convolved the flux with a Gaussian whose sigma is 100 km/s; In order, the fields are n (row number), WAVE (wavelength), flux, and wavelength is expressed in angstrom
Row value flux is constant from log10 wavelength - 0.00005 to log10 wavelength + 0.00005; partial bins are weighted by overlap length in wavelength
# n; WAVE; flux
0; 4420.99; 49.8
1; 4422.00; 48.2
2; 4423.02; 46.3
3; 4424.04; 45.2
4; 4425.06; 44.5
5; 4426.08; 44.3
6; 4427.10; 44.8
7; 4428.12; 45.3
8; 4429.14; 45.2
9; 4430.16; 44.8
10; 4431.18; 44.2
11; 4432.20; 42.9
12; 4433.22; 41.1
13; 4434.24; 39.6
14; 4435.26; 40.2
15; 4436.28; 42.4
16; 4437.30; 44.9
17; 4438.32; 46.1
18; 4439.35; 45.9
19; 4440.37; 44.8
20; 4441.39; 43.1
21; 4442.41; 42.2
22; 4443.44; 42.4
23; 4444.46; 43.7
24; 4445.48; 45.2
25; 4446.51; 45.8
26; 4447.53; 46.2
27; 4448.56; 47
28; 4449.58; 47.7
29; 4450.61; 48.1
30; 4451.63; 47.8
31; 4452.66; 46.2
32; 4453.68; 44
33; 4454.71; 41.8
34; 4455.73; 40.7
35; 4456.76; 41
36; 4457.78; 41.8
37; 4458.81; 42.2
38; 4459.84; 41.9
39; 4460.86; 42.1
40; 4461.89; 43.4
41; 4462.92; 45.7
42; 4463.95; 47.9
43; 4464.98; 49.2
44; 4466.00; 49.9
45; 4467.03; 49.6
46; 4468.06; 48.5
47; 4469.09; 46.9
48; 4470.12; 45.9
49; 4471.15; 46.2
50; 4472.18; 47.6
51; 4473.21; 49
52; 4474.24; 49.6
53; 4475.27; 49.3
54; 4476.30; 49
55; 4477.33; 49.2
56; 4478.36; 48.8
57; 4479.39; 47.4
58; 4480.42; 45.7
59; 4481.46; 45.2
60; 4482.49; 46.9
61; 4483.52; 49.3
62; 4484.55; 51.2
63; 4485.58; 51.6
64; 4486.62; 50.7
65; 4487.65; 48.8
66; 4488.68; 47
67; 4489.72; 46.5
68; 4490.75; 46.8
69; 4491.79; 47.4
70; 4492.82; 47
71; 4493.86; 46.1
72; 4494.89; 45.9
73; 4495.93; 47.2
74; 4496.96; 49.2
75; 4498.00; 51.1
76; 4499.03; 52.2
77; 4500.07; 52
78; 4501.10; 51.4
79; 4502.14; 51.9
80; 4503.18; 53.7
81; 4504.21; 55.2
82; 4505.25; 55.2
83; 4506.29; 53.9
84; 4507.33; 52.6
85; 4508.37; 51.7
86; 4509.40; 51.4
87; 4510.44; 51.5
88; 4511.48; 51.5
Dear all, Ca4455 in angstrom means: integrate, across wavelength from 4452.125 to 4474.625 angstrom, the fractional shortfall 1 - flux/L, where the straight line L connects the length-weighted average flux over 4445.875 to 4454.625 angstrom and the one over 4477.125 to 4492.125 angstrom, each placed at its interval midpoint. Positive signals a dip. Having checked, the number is 0.7 angstrom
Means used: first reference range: 46.3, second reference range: 48.1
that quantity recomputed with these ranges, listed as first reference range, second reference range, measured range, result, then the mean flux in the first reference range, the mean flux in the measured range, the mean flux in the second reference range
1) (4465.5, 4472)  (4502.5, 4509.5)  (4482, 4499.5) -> 0.9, 47.8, 48.5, 53.5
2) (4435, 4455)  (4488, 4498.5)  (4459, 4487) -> -0.8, 44.9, 47.6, 47.4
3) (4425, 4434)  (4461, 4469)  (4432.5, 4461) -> 1.1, 44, 43.8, 47.4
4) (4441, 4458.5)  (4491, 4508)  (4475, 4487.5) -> -0.1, 44.4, 48.7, 50.7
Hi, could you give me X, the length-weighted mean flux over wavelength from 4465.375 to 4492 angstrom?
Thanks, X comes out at 48.2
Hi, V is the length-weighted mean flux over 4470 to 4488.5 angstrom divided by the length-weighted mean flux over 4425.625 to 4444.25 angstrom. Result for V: 1.1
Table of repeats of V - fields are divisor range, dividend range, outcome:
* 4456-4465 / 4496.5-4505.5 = 1.20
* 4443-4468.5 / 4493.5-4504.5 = 1.12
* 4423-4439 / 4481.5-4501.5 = 1.11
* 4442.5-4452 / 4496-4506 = 1.14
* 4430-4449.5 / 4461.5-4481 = 1.09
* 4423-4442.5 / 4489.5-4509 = 1.15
